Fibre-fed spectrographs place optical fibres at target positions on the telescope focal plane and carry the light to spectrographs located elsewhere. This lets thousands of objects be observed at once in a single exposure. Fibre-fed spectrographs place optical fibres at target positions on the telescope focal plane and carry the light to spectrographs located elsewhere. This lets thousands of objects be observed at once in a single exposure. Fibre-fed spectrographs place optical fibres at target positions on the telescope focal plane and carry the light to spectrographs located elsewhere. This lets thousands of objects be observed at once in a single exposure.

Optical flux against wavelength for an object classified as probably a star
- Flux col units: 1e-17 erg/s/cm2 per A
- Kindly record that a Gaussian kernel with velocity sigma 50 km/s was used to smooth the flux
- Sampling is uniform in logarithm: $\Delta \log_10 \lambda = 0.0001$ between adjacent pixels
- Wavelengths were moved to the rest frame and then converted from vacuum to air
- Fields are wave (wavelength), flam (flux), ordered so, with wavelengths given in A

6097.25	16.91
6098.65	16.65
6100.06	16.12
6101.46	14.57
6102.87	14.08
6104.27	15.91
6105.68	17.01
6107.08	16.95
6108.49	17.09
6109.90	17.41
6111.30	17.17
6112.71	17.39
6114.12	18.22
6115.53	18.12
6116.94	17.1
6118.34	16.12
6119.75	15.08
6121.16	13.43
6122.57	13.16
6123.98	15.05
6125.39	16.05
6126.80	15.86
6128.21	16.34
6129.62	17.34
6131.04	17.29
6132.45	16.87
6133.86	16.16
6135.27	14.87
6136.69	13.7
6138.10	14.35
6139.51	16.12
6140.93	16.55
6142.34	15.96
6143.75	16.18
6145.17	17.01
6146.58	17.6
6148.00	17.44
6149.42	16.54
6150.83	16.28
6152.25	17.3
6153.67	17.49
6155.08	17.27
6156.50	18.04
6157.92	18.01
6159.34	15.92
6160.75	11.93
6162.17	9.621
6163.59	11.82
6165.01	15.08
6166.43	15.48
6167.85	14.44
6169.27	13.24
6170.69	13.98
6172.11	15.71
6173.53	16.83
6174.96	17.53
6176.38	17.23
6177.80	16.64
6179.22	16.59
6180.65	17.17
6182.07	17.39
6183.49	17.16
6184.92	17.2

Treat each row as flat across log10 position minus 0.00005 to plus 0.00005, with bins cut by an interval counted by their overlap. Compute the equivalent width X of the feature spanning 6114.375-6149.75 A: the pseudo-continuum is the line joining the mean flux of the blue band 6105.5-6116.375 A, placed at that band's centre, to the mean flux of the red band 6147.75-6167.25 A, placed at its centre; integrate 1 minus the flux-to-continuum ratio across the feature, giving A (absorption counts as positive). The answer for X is 1.11 A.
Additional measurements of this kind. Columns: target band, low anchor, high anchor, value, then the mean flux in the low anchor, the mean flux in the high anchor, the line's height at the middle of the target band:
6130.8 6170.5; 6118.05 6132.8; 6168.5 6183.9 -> 0.84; 15.6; 16.3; 16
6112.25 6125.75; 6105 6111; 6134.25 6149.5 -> 0.67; 17.1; 16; 16.8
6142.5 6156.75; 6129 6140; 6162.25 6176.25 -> -1.57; 15.8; 14.8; 15.4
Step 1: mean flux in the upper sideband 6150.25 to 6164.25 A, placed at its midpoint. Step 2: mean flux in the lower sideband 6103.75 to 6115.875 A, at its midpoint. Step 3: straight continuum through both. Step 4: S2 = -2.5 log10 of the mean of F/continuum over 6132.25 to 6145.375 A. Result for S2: 0.028 mag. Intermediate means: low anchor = 17.2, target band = 15.7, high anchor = 15.4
